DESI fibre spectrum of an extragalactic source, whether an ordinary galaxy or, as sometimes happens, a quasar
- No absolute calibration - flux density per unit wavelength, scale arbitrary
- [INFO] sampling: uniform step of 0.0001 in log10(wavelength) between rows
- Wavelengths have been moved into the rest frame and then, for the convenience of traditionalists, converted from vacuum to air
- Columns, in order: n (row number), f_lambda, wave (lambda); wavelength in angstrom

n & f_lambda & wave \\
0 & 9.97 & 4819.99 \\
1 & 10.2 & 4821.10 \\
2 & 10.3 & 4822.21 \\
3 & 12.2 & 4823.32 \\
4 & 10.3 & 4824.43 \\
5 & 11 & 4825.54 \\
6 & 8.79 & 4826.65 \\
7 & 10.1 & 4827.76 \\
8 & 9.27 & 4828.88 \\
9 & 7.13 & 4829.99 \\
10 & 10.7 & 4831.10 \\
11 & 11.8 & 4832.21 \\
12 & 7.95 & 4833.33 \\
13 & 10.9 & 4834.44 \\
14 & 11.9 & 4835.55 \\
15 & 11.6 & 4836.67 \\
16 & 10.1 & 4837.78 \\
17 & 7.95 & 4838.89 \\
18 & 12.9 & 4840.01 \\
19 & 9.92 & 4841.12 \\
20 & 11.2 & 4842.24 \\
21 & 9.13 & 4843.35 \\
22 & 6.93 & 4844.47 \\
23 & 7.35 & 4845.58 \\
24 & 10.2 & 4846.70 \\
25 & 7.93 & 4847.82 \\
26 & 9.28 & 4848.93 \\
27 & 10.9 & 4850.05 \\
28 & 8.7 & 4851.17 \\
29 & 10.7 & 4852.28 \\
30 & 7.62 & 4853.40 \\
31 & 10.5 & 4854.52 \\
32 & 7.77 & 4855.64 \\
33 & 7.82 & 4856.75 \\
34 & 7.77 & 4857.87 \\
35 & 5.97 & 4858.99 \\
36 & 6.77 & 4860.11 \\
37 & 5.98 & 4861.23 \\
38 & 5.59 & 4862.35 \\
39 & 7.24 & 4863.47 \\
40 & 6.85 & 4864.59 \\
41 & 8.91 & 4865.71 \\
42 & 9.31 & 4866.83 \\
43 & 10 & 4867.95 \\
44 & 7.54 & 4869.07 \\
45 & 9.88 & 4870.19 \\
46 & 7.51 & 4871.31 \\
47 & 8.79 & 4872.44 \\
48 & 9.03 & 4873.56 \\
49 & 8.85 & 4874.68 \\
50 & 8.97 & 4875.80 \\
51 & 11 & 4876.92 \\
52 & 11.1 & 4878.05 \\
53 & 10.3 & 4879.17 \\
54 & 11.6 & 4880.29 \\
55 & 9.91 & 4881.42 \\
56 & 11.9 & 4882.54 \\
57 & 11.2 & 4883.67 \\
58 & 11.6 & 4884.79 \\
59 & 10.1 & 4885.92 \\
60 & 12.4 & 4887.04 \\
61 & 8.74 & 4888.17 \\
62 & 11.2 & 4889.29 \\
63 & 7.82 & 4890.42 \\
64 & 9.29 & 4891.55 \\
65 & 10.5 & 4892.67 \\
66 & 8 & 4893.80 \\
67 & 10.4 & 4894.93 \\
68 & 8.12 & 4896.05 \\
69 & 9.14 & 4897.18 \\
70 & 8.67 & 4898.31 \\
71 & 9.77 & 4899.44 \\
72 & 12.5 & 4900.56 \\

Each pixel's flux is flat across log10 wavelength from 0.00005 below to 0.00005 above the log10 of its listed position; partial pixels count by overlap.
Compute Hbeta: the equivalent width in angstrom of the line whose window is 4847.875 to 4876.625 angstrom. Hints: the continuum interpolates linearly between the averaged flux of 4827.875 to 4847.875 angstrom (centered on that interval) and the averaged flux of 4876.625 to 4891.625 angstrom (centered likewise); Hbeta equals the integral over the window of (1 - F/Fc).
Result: 5.2 angstrom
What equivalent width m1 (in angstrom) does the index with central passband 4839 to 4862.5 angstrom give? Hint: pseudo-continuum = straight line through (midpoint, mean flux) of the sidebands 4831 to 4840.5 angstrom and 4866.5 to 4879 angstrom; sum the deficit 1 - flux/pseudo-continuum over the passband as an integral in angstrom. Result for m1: 3.40 angstrom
